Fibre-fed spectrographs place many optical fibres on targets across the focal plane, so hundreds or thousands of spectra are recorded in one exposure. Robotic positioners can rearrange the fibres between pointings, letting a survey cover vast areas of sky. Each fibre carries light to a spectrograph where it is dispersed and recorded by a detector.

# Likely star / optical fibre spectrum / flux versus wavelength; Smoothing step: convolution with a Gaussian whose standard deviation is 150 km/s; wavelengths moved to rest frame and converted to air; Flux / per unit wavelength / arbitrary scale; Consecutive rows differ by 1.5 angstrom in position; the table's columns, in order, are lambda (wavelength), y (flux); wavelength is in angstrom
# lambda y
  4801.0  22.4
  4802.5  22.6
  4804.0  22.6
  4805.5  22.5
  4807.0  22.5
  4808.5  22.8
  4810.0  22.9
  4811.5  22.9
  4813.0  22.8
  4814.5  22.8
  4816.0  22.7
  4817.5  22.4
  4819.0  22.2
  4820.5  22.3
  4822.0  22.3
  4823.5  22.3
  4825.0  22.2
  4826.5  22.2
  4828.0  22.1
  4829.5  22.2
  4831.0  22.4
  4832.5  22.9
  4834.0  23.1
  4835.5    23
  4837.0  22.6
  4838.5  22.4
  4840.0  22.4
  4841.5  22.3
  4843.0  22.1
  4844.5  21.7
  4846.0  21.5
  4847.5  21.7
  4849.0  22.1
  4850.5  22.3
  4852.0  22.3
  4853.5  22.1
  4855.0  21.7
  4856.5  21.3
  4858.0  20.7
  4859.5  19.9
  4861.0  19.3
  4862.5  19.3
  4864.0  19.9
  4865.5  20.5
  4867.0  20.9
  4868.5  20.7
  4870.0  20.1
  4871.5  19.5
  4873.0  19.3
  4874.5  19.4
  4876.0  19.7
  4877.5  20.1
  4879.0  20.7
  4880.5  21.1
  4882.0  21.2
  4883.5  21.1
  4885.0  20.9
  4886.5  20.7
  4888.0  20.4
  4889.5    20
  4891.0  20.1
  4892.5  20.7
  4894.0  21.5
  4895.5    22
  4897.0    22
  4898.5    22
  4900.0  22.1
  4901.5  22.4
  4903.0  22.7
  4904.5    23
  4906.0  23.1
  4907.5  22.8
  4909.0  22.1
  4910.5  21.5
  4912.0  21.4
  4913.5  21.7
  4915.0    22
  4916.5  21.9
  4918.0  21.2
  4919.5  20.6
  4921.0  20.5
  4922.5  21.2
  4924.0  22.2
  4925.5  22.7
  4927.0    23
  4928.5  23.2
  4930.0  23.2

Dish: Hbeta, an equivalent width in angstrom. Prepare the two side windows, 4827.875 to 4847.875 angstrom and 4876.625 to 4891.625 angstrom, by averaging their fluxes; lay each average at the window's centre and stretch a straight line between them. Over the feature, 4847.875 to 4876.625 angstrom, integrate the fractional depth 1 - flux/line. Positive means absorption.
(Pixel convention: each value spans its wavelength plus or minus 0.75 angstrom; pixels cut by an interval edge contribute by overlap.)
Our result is 1.1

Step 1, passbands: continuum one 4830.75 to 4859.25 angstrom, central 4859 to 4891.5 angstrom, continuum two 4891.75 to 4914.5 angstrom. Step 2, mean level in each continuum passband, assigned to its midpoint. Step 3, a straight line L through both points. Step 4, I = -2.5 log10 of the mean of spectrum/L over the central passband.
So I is 0.10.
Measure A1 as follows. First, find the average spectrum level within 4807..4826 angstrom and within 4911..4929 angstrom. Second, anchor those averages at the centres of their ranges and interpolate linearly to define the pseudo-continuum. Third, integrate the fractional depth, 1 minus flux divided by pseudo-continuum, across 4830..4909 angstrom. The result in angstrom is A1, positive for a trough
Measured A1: 2.9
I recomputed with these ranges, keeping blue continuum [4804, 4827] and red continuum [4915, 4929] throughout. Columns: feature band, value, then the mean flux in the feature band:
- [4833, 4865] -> 0.035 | 21.6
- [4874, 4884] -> 0.083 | 20.5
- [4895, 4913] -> -0.016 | 22.3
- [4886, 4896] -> 0.065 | 20.7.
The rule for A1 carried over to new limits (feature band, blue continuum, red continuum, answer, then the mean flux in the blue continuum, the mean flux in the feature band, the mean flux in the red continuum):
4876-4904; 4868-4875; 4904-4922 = -0.7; 19.8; 21.2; 21.8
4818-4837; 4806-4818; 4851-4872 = -0.3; 22.7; 22.4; 20.6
